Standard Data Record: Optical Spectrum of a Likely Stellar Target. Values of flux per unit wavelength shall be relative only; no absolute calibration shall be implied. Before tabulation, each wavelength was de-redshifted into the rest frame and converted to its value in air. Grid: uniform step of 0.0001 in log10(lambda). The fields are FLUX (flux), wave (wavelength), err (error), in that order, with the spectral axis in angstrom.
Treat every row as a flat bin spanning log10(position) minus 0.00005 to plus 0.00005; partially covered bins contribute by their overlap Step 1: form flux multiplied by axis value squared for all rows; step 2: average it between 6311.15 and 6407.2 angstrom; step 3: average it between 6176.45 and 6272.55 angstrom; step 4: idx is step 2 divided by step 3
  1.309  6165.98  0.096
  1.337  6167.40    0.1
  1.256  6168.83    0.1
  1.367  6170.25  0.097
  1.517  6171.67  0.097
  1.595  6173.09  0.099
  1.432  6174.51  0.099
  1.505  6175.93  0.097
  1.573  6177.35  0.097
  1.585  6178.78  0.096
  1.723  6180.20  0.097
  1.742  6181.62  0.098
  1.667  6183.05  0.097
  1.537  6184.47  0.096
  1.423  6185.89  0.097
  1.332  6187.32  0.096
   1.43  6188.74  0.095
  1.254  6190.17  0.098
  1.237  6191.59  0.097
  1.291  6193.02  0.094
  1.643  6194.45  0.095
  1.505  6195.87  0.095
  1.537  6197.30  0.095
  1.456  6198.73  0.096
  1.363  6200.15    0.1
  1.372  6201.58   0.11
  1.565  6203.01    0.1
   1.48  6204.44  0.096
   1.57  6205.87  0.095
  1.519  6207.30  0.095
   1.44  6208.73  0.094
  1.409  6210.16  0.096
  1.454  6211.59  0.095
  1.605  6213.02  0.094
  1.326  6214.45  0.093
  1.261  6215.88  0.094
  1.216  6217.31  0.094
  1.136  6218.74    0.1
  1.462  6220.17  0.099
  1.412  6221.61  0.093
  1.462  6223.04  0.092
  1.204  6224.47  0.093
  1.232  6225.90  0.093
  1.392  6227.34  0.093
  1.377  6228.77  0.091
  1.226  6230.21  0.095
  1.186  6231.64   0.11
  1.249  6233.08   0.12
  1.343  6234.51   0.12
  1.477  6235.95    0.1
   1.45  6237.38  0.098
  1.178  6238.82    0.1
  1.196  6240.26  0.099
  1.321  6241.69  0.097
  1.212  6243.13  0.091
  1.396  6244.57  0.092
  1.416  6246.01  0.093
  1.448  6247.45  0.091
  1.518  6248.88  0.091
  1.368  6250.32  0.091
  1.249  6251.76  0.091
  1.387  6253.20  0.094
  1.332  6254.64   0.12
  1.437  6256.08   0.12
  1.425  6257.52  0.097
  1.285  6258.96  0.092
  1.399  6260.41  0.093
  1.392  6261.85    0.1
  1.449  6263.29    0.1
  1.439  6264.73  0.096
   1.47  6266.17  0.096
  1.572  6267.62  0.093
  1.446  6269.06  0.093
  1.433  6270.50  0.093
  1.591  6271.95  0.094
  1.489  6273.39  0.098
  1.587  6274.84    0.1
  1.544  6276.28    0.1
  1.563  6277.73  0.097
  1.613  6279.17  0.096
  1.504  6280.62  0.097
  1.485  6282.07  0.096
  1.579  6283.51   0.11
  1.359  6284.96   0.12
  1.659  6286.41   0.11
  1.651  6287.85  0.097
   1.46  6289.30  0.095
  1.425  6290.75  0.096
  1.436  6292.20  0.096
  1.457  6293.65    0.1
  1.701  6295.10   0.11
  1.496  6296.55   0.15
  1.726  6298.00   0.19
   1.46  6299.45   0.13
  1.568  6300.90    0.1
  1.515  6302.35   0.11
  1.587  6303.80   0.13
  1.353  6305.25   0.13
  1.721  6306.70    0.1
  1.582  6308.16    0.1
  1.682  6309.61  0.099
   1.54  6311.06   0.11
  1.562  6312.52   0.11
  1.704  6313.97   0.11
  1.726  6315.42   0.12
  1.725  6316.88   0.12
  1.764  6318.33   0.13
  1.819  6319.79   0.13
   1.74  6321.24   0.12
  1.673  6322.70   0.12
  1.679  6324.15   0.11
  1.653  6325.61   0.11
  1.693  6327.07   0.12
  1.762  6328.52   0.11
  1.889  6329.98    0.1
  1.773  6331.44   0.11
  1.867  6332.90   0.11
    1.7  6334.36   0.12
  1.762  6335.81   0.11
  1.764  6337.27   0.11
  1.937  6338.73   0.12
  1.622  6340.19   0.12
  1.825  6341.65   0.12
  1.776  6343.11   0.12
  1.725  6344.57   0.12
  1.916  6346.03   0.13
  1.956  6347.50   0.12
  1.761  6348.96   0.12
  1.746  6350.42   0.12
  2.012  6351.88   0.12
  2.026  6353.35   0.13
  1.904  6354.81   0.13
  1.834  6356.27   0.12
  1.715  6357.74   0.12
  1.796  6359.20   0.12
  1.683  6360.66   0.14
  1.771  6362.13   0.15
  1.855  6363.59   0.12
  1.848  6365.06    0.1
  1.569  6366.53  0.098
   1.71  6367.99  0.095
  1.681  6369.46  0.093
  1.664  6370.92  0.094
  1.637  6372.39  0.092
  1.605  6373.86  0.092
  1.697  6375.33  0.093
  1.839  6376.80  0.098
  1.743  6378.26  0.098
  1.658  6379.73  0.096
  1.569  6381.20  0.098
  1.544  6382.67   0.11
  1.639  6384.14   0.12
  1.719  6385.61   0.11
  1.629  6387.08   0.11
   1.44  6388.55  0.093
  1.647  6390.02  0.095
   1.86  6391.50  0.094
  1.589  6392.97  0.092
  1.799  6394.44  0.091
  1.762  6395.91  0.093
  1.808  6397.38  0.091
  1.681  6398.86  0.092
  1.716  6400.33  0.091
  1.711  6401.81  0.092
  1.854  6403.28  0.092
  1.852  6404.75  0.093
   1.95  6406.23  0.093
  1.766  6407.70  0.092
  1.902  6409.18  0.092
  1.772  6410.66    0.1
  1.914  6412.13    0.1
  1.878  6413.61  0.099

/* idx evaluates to 1.29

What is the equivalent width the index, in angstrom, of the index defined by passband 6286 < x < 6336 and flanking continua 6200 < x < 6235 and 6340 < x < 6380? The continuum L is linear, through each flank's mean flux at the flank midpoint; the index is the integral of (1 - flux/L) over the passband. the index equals -0.2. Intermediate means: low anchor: 1.37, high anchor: 1.77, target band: 1.64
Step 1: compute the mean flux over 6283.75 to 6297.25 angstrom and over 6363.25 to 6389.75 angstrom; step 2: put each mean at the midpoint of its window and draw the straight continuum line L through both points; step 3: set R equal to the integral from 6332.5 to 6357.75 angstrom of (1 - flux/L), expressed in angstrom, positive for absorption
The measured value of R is -3.4 angstrom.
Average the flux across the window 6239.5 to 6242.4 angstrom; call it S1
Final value 1.26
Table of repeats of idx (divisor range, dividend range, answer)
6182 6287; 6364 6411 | 1.27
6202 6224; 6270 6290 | 1.11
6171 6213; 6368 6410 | 1.22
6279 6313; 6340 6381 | 1.17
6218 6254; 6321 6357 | 1.40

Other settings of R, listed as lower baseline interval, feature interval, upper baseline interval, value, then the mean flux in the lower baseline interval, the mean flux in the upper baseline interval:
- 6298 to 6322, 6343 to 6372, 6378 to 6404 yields -2.3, 1.63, 1.69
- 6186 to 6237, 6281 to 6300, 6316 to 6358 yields 1.3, 1.38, 1.79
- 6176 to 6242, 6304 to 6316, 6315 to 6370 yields 0.6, 1.41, 1.78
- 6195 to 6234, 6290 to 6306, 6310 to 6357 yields 1.3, 1.39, 1.78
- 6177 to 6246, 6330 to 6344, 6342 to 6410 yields -1.0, 1.4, 1.75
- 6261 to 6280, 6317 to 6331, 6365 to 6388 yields -1.4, 1.51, 1.67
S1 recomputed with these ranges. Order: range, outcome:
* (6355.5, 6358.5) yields 1.78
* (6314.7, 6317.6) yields 1.72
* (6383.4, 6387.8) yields 1.66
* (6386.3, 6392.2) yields 1.64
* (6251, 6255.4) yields 1.32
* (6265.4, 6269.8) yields 1.5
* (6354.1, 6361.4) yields 1.79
